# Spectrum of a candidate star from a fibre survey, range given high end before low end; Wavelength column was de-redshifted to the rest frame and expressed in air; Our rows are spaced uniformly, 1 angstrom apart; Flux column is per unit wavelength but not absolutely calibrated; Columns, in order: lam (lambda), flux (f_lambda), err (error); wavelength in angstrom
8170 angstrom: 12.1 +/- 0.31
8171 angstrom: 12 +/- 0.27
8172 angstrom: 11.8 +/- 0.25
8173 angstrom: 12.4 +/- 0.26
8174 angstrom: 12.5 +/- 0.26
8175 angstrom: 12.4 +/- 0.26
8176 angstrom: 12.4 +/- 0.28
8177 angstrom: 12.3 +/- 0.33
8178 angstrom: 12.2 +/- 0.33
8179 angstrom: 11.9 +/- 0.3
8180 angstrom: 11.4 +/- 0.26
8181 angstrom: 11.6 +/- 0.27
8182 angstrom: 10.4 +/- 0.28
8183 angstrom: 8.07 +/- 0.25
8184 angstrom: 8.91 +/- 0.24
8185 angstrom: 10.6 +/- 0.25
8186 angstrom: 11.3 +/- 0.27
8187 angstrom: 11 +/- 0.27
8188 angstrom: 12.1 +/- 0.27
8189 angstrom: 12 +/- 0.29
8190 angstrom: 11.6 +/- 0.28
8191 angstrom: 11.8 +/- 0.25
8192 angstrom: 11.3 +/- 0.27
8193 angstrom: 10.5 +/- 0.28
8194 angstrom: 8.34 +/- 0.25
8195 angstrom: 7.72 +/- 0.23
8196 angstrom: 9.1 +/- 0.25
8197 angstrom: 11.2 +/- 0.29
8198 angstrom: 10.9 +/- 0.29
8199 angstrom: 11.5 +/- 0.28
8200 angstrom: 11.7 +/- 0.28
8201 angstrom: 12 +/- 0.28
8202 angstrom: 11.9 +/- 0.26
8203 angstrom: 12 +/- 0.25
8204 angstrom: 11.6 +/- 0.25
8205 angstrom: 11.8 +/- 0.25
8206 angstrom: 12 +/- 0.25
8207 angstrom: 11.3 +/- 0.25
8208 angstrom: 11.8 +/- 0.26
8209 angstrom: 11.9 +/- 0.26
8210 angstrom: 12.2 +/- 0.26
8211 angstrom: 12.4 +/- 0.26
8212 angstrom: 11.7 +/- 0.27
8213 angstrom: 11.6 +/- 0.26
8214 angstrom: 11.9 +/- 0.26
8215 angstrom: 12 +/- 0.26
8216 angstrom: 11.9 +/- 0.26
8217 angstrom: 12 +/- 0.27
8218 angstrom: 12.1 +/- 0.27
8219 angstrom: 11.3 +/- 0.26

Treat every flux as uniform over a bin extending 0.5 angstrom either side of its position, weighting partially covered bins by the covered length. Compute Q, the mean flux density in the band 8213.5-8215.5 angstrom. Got 11.9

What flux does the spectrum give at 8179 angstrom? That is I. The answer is 11.9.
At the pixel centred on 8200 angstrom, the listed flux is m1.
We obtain 11.7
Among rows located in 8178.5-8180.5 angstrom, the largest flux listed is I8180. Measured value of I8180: 11.9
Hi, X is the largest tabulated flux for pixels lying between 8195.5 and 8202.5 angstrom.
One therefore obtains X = 12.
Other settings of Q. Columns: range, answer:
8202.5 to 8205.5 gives 11.8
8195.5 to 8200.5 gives 10.9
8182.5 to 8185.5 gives 9.19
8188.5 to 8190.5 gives 11.8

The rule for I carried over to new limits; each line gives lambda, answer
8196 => 9.1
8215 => 12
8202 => 11.9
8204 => 11.6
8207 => 11.3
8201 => 12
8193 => 10.5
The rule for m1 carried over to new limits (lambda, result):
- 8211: 12.4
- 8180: 11.4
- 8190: 11.6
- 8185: 10.6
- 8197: 11.2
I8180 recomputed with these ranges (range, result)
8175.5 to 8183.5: 12.4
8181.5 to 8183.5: 10.4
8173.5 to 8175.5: 12.5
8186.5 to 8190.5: 12.1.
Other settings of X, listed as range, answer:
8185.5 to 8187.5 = 11.3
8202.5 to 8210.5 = 12.2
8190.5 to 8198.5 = 11.8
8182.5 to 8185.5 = 10.6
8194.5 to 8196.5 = 9.1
